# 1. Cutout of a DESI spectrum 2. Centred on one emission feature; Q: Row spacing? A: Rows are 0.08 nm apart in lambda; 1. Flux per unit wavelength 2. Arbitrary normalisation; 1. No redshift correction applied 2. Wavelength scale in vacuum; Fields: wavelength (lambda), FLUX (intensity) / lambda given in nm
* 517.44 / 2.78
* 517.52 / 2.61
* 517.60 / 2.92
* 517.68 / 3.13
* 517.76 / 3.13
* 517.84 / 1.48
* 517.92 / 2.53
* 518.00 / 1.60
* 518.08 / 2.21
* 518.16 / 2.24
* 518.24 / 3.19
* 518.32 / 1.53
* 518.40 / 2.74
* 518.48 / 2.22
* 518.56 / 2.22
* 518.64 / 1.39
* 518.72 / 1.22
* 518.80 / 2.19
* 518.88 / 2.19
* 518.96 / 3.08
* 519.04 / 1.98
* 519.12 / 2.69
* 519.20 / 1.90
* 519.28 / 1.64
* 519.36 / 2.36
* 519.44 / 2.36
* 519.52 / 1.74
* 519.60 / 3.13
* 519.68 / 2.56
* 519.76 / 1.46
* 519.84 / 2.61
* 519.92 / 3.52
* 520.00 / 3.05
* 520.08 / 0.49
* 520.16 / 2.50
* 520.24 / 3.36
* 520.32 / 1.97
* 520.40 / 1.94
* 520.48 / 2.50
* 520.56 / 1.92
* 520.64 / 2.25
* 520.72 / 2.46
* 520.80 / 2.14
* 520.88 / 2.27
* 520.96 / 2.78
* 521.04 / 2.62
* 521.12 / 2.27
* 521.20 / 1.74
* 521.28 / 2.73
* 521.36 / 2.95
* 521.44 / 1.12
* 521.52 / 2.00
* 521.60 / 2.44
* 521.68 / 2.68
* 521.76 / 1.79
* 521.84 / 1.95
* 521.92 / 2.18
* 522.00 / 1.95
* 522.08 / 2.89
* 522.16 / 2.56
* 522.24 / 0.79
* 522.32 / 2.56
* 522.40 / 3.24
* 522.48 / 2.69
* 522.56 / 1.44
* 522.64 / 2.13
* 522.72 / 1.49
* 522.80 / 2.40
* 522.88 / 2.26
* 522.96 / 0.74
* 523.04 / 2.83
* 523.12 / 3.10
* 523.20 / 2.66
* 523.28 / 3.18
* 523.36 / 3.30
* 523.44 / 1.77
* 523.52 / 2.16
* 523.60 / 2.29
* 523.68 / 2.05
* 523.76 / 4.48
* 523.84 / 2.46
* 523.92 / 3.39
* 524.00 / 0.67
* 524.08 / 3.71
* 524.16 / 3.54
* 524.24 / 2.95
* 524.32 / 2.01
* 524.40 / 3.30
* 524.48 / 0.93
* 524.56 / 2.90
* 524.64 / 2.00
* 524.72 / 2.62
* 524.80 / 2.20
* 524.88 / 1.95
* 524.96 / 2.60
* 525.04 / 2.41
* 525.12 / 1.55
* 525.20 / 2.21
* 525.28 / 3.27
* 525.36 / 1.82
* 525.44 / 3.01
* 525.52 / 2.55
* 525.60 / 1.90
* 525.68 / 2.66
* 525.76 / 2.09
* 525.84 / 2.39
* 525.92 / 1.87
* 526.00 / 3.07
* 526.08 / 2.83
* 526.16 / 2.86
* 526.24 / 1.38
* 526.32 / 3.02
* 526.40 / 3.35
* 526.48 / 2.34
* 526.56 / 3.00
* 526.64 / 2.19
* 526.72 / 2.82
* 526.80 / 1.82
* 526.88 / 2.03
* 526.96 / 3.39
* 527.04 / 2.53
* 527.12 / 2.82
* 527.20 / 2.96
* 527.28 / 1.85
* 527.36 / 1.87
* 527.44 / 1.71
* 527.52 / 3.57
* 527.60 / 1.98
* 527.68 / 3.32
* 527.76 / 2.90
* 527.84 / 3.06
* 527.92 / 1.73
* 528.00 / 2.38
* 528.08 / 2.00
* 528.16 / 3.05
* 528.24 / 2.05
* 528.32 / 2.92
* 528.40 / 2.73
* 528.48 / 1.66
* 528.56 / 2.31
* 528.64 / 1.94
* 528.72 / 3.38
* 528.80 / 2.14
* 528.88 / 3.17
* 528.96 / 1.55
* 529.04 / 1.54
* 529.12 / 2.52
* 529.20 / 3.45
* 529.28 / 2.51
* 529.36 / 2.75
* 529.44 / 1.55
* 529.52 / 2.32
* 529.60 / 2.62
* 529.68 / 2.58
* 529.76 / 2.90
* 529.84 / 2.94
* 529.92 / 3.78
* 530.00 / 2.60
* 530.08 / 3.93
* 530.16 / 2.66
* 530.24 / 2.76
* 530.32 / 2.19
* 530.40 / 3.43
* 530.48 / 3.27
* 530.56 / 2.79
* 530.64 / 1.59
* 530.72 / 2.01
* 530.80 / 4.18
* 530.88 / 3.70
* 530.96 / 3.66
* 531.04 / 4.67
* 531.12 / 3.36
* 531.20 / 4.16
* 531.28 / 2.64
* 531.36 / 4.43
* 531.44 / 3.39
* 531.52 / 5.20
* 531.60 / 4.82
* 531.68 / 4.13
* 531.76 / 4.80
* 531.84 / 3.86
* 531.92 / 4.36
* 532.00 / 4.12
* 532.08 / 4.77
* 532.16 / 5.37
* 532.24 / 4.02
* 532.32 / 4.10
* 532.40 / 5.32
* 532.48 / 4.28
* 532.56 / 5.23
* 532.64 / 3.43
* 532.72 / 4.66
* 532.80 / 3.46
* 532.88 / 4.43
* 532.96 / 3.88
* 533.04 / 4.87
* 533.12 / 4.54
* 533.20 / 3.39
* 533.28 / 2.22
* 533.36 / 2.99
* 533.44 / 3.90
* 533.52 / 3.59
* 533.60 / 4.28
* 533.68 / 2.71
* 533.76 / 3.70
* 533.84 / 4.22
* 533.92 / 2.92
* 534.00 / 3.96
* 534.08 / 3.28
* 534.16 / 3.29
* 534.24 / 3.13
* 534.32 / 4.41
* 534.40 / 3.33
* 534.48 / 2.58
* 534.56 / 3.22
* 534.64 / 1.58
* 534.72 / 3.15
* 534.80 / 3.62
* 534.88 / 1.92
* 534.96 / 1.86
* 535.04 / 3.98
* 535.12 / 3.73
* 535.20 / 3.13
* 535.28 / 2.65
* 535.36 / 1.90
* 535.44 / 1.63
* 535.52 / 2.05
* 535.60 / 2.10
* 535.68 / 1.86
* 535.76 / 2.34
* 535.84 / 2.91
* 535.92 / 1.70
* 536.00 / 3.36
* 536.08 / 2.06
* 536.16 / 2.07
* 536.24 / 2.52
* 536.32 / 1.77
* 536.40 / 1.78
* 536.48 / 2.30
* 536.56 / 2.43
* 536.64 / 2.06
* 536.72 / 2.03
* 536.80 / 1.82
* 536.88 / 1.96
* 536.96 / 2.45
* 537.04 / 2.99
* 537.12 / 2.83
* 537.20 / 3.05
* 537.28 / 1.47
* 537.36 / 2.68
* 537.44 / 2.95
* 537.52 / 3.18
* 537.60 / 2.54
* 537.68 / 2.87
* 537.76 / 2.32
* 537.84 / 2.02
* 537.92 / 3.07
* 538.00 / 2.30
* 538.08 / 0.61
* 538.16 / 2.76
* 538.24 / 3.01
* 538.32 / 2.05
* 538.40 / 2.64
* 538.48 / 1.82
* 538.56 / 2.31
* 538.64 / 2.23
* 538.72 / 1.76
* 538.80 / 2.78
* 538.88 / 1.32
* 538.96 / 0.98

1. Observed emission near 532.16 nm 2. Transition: Mg II 2798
